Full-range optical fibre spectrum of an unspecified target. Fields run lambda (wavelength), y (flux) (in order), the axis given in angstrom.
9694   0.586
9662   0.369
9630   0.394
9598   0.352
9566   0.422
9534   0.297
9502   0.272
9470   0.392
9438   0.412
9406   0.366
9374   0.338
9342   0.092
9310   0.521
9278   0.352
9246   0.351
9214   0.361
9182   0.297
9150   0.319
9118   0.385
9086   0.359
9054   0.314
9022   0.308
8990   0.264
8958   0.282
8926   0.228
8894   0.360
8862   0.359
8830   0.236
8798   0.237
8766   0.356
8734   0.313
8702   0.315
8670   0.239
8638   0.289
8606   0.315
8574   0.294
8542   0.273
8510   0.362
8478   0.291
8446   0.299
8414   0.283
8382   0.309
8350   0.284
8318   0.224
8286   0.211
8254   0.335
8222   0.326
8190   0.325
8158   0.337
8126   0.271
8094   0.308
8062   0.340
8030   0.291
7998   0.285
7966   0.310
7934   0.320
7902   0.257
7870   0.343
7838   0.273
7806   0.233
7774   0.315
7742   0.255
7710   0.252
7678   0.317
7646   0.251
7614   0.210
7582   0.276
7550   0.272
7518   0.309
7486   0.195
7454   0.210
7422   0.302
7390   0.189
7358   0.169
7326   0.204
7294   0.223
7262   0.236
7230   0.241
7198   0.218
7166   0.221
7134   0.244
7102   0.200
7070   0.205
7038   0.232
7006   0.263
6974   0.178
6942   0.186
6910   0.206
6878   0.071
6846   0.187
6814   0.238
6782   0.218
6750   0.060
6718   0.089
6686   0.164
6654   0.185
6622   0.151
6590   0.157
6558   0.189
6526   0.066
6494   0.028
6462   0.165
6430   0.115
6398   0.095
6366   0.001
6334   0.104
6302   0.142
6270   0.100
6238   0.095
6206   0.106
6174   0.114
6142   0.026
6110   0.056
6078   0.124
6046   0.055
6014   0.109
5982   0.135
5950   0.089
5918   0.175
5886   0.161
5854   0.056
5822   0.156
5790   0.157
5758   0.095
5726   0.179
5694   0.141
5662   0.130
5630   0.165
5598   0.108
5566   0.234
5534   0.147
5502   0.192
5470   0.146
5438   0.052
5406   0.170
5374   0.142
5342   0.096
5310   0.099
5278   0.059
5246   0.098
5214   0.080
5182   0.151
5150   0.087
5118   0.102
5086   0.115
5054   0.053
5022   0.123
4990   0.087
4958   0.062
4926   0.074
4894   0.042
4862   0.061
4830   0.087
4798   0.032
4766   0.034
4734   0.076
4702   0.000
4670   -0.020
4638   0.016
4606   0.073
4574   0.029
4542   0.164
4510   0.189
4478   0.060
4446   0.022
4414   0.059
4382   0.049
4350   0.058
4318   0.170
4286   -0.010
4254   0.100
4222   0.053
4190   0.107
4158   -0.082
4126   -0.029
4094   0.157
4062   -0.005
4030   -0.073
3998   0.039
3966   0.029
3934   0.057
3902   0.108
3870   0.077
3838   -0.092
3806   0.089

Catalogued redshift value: 0.70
